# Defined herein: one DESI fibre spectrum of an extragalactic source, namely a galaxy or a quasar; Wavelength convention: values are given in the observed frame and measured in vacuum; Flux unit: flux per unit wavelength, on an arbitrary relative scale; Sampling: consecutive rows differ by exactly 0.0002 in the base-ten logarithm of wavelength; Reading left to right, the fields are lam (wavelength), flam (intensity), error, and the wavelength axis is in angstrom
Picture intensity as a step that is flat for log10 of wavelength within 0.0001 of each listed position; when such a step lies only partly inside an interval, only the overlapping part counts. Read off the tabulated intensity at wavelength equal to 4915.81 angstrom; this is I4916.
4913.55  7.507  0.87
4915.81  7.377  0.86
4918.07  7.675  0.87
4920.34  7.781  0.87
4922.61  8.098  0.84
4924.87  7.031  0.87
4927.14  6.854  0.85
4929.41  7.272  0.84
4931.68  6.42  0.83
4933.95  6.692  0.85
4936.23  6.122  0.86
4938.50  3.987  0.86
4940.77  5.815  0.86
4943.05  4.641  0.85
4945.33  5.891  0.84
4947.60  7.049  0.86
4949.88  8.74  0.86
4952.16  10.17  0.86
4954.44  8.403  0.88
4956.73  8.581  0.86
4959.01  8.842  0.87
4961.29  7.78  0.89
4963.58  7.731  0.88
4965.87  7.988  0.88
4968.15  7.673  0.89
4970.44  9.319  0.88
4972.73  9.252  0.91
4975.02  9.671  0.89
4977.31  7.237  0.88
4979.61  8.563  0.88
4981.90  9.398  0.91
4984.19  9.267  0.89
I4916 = 7.377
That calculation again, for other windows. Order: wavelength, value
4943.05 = 4.641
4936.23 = 6.122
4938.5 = 3.987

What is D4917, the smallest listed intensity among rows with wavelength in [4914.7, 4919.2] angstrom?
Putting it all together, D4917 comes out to 7.377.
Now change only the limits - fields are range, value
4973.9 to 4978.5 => 7.237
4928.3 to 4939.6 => 3.987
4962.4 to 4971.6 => 7.673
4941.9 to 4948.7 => 4.641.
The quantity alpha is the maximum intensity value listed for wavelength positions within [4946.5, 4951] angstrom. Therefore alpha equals 8.74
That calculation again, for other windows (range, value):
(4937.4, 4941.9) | 5.815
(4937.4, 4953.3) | 10.17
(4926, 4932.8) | 7.272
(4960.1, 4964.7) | 7.78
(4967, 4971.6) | 9.319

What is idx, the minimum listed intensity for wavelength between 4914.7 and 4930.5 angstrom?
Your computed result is 6.854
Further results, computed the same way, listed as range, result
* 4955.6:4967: 7.731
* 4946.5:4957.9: 7.049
